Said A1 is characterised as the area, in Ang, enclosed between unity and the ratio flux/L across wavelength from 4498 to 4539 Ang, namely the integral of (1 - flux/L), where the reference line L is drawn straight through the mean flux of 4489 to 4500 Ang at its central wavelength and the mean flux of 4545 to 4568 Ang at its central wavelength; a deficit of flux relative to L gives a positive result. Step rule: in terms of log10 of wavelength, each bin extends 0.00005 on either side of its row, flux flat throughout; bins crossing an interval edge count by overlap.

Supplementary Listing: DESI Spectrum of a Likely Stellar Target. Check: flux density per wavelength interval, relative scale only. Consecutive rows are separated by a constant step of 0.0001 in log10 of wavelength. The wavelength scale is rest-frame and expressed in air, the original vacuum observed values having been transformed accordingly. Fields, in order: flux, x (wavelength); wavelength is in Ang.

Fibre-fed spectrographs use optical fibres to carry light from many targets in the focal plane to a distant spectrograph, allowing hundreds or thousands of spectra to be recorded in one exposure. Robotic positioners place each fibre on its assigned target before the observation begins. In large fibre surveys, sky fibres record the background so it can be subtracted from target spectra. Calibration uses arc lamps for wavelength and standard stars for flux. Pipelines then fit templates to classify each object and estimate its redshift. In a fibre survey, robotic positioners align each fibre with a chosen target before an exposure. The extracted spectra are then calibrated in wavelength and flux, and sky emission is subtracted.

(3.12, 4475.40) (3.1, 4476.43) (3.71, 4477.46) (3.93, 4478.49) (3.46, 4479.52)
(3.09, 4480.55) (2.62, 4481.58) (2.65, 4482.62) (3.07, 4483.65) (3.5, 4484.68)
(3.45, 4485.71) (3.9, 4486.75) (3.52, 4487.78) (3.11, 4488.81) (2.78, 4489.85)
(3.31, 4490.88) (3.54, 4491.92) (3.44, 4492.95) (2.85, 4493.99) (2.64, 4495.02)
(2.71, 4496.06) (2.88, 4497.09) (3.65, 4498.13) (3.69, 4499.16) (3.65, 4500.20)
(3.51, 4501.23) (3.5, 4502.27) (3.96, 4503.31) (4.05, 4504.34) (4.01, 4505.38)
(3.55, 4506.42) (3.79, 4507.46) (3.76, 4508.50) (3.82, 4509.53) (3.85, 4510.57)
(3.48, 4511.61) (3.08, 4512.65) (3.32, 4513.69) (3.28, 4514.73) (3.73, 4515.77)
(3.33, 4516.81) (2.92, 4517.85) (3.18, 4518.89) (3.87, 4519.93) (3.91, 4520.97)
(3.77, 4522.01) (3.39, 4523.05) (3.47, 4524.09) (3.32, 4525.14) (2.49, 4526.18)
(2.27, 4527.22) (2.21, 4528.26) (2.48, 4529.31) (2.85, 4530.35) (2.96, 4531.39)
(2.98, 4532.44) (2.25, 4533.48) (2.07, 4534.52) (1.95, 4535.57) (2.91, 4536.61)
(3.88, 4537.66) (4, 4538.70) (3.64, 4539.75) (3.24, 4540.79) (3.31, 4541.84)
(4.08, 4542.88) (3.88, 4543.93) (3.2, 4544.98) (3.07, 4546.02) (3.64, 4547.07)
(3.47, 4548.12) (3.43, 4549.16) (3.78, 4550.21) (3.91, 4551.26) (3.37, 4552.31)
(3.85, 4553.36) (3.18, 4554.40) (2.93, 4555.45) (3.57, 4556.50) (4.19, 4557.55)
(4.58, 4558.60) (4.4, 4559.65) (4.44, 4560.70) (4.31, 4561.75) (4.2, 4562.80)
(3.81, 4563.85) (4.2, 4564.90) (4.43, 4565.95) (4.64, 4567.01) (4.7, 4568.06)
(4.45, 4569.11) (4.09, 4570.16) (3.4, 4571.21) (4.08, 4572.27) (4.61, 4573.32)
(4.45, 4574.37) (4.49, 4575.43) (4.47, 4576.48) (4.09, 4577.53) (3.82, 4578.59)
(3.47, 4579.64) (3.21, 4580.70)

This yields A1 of 1.5 Ang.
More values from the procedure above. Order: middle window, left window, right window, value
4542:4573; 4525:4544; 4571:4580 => -2.4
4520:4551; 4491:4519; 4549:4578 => 4.9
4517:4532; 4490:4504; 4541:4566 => 2.0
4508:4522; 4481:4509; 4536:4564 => -0.1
